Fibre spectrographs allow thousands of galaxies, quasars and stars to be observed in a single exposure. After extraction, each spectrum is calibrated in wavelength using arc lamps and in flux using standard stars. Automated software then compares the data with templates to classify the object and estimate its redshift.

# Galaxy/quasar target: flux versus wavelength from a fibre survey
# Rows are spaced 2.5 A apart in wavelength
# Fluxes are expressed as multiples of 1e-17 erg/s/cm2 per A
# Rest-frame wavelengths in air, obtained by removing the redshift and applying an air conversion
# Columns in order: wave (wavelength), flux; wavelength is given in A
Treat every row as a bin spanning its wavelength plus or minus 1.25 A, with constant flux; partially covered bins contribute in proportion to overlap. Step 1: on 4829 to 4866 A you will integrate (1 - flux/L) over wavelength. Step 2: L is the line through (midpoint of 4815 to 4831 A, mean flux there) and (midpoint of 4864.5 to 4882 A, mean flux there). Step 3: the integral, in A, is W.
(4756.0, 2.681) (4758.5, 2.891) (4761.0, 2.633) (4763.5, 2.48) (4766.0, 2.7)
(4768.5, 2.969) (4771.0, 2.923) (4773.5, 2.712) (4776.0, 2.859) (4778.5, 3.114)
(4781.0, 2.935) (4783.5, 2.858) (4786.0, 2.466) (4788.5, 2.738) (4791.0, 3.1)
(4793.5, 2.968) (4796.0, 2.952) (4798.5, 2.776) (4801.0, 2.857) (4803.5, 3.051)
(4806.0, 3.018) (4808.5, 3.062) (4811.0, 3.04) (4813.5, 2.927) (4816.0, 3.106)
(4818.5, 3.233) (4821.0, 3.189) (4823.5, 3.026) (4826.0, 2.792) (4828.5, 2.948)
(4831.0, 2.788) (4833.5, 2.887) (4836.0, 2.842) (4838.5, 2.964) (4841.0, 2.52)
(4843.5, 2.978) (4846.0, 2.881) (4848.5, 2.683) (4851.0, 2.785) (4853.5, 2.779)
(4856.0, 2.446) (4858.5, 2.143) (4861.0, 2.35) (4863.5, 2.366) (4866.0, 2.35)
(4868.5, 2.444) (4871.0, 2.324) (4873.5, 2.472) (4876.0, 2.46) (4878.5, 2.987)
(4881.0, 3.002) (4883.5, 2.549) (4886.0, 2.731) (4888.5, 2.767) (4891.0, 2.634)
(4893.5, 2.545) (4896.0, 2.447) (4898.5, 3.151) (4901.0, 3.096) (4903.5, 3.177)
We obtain 1.85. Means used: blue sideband 3.03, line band 2.67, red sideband 2.57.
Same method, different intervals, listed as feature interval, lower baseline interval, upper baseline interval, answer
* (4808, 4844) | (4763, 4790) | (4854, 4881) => -4.5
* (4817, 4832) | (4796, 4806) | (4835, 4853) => -0.8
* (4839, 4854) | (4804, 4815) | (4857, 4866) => -1.6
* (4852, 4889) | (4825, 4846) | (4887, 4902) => 3.4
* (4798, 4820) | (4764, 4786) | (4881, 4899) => -1.7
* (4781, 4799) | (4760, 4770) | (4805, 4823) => 0.3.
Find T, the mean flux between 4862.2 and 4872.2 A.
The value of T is 2.37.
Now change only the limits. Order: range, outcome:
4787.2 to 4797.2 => 2.94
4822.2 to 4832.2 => 2.89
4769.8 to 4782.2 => 2.91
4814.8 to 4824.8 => 3.14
